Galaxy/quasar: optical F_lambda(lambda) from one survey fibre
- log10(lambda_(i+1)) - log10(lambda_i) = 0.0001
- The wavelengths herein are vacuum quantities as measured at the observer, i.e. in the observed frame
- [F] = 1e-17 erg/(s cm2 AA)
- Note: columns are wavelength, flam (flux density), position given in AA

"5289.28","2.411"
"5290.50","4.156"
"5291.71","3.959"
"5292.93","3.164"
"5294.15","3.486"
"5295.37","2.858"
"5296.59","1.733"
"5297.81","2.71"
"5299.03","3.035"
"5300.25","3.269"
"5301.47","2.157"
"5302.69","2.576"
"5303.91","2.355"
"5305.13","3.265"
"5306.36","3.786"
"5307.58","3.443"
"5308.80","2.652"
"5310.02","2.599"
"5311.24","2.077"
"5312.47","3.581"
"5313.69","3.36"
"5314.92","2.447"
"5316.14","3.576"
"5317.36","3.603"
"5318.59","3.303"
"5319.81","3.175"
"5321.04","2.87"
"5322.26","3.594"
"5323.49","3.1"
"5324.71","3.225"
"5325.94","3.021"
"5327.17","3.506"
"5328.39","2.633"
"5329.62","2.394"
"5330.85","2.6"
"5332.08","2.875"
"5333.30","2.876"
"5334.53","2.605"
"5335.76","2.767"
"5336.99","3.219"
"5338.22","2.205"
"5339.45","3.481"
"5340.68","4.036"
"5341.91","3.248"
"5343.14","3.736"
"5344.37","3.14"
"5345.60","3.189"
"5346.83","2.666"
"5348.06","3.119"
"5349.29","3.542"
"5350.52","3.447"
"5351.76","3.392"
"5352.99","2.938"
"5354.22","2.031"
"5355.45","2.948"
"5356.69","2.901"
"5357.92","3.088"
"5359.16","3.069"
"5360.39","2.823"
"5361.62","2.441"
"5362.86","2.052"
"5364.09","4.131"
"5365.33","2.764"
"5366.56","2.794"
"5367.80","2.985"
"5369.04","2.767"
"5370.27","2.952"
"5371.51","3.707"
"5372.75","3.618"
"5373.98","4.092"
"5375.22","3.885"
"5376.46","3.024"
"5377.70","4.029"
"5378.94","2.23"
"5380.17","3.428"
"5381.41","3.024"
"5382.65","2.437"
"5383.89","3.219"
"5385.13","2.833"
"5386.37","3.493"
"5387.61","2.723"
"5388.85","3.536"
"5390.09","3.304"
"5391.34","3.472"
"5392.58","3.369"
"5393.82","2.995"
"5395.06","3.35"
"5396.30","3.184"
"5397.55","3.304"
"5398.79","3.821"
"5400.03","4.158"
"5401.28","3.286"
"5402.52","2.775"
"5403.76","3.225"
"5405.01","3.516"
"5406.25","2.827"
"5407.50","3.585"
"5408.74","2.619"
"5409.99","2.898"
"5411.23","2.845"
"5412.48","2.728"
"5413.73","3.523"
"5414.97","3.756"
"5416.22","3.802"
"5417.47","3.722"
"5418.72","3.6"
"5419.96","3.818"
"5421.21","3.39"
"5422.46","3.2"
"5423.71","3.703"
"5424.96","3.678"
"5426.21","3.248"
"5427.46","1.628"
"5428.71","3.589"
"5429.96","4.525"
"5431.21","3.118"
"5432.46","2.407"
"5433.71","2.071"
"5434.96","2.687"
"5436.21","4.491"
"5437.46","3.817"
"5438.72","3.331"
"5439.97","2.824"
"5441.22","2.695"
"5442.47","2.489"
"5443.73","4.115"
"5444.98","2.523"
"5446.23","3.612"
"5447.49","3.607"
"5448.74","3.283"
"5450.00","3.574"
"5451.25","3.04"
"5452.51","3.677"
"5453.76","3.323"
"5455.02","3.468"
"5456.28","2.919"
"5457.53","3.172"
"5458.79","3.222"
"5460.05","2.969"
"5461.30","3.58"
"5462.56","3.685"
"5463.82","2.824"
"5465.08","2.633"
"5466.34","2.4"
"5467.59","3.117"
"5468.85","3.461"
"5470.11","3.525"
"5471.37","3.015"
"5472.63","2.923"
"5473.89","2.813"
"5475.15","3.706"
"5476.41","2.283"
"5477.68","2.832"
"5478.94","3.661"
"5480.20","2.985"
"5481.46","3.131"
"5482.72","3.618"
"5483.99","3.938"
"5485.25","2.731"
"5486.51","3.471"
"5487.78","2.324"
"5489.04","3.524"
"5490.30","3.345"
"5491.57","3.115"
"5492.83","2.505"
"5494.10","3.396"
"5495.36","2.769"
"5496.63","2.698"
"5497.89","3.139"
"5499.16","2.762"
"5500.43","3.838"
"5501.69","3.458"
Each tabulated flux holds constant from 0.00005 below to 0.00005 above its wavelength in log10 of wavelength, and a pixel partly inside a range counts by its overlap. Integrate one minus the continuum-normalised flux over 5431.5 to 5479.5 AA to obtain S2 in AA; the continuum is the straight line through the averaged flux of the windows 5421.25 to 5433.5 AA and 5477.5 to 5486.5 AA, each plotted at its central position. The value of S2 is 1.55 AA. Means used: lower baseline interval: 3.2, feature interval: 3.15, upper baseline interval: 3.31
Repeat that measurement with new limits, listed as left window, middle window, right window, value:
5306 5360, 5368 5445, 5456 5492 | -4.0 AA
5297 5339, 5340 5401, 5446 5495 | -3.3 AA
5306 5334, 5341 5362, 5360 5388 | 0.2 AA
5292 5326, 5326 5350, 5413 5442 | 0.3 AA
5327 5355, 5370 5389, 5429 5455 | -0.9 AA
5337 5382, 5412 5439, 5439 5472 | -1.6 AA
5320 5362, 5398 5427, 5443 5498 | -2.4 AA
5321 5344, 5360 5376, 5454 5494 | -0.4 AA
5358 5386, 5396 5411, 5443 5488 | -0.6 AA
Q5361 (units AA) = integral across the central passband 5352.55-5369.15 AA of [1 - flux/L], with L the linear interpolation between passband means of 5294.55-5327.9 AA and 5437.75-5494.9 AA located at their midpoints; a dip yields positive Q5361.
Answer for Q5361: 1.2 AA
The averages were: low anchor 3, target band 2.84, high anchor 3.17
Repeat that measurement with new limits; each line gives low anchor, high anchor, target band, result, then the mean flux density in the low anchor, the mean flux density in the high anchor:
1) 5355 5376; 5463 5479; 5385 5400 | -1.18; 3.12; 3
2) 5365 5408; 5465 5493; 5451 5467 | -0.05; 3.25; 3.11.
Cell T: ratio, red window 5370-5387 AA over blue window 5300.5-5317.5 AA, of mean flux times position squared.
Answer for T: 1.14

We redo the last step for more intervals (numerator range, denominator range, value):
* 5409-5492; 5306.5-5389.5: 1.08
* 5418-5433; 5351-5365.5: 1.18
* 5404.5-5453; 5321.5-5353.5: 1.09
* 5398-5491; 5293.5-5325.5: 1.14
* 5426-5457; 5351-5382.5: 1.07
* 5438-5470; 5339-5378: 1.04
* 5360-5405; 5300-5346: 1.08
